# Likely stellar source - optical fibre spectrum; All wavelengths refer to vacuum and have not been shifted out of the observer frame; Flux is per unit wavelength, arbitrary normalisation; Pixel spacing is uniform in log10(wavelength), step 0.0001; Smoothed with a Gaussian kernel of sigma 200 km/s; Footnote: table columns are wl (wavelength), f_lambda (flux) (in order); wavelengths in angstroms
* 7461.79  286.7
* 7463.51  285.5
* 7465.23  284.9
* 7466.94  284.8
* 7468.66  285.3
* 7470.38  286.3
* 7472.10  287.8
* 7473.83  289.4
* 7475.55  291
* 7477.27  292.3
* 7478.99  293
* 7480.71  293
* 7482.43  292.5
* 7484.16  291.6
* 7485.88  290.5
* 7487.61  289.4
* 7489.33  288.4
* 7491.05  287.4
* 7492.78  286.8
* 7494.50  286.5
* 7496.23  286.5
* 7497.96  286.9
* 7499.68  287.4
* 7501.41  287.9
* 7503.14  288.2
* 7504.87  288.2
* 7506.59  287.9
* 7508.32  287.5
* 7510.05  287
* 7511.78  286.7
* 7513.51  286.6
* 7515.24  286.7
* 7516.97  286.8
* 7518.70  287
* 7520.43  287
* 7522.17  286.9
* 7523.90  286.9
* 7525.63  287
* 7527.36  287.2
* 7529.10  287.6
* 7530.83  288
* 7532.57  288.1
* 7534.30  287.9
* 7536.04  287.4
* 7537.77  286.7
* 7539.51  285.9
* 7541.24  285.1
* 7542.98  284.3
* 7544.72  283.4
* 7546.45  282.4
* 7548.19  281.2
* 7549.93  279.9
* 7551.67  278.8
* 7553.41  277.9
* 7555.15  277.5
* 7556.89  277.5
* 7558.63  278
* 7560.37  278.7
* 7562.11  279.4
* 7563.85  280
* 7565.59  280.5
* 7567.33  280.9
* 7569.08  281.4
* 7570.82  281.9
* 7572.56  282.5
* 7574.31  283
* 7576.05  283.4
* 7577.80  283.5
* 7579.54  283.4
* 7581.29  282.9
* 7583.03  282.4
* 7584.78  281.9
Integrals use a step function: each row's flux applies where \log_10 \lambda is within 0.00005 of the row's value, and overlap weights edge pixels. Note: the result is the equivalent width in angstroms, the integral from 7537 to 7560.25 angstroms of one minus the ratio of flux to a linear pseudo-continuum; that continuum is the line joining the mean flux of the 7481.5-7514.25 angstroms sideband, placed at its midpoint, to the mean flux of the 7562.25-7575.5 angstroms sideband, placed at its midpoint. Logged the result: 0.2 angstroms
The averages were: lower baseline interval 288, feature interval 281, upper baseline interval 281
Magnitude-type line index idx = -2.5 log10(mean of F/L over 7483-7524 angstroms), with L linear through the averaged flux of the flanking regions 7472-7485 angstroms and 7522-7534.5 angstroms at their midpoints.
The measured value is 0.01 mag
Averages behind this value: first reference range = 291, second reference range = 288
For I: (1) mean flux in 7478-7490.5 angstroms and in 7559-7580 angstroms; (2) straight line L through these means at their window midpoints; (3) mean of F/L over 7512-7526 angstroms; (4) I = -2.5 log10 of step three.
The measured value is 0.00 mag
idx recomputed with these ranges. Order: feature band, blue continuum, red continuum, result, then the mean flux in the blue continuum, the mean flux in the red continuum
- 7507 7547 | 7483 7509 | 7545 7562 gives -0.01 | 288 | 279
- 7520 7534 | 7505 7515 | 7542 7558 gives -0.01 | 287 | 280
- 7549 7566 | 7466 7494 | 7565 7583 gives 0.02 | 289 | 282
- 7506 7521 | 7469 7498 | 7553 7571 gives -0.01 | 289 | 279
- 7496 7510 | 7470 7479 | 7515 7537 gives 0.00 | 290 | 287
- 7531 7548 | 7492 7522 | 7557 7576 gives -0.01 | 287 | 281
